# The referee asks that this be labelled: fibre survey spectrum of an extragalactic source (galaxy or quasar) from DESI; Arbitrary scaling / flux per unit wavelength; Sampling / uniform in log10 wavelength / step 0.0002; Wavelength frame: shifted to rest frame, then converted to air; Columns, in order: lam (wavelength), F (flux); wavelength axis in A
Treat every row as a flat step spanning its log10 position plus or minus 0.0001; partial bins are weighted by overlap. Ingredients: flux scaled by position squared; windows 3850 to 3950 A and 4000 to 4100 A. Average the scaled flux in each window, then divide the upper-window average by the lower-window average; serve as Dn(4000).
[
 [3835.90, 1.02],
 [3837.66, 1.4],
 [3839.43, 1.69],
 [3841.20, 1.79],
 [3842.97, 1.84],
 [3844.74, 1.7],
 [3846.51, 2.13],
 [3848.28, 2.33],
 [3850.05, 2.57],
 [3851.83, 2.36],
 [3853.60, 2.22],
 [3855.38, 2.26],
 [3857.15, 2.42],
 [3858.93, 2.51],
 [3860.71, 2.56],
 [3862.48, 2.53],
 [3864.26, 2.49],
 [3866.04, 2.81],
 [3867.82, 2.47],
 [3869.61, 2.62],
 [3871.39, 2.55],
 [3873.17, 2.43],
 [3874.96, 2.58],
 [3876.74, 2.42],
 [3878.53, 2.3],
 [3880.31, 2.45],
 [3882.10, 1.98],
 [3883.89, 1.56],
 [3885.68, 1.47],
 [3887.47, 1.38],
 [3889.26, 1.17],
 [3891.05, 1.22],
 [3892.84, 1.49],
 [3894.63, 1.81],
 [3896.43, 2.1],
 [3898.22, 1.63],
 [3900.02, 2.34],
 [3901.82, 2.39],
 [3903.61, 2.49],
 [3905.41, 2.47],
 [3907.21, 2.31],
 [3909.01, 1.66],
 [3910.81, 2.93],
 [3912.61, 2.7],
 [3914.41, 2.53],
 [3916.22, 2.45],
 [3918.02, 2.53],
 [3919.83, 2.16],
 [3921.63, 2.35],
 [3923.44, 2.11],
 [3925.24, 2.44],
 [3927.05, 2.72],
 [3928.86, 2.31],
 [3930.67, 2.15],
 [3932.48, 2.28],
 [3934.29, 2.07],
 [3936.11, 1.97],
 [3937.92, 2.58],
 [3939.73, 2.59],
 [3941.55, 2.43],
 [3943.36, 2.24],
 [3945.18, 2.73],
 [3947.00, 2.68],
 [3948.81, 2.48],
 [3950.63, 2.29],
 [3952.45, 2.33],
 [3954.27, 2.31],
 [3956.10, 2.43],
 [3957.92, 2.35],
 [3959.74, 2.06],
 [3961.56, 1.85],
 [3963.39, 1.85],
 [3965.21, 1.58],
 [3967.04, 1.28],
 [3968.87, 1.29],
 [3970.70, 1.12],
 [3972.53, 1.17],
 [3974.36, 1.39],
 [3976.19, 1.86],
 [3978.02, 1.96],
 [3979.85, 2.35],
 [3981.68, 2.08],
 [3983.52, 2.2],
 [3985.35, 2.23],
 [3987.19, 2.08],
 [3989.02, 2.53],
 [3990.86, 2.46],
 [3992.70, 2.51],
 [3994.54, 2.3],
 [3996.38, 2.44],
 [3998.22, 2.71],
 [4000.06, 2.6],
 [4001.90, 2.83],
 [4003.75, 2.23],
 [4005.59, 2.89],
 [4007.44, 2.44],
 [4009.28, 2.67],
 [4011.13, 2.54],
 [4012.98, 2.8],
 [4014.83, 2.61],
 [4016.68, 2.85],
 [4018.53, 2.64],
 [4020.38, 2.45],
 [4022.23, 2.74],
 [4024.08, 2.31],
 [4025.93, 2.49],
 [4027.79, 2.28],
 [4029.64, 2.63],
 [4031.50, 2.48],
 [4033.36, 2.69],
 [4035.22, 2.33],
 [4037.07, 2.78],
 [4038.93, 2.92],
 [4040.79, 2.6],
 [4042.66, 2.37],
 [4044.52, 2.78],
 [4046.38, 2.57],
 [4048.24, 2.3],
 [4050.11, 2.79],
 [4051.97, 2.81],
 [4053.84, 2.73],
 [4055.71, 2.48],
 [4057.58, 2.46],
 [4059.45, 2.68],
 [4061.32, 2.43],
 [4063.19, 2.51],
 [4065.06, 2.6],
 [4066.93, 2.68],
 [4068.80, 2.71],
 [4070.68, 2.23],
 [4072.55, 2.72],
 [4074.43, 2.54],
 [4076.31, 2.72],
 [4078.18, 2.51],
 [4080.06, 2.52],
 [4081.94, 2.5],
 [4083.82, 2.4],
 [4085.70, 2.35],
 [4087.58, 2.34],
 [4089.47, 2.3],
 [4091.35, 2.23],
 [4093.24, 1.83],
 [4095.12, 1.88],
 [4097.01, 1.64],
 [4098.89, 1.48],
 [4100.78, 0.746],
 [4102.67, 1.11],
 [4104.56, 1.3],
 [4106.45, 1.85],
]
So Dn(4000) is 1.2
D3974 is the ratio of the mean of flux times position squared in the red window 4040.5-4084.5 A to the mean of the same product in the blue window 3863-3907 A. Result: 1.3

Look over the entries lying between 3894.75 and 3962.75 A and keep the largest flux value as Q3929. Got 2.93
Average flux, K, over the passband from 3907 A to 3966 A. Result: 2.32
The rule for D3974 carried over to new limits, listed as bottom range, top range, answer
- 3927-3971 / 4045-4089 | 1.25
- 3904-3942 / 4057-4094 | 1.12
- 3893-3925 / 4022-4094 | 1.19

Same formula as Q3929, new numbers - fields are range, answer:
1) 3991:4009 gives 2.89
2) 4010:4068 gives 2.92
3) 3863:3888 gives 2.81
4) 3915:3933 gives 2.72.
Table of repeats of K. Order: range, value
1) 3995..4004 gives 2.57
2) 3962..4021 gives 2.21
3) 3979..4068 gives 2.54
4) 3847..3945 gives 2.26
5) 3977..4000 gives 2.33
